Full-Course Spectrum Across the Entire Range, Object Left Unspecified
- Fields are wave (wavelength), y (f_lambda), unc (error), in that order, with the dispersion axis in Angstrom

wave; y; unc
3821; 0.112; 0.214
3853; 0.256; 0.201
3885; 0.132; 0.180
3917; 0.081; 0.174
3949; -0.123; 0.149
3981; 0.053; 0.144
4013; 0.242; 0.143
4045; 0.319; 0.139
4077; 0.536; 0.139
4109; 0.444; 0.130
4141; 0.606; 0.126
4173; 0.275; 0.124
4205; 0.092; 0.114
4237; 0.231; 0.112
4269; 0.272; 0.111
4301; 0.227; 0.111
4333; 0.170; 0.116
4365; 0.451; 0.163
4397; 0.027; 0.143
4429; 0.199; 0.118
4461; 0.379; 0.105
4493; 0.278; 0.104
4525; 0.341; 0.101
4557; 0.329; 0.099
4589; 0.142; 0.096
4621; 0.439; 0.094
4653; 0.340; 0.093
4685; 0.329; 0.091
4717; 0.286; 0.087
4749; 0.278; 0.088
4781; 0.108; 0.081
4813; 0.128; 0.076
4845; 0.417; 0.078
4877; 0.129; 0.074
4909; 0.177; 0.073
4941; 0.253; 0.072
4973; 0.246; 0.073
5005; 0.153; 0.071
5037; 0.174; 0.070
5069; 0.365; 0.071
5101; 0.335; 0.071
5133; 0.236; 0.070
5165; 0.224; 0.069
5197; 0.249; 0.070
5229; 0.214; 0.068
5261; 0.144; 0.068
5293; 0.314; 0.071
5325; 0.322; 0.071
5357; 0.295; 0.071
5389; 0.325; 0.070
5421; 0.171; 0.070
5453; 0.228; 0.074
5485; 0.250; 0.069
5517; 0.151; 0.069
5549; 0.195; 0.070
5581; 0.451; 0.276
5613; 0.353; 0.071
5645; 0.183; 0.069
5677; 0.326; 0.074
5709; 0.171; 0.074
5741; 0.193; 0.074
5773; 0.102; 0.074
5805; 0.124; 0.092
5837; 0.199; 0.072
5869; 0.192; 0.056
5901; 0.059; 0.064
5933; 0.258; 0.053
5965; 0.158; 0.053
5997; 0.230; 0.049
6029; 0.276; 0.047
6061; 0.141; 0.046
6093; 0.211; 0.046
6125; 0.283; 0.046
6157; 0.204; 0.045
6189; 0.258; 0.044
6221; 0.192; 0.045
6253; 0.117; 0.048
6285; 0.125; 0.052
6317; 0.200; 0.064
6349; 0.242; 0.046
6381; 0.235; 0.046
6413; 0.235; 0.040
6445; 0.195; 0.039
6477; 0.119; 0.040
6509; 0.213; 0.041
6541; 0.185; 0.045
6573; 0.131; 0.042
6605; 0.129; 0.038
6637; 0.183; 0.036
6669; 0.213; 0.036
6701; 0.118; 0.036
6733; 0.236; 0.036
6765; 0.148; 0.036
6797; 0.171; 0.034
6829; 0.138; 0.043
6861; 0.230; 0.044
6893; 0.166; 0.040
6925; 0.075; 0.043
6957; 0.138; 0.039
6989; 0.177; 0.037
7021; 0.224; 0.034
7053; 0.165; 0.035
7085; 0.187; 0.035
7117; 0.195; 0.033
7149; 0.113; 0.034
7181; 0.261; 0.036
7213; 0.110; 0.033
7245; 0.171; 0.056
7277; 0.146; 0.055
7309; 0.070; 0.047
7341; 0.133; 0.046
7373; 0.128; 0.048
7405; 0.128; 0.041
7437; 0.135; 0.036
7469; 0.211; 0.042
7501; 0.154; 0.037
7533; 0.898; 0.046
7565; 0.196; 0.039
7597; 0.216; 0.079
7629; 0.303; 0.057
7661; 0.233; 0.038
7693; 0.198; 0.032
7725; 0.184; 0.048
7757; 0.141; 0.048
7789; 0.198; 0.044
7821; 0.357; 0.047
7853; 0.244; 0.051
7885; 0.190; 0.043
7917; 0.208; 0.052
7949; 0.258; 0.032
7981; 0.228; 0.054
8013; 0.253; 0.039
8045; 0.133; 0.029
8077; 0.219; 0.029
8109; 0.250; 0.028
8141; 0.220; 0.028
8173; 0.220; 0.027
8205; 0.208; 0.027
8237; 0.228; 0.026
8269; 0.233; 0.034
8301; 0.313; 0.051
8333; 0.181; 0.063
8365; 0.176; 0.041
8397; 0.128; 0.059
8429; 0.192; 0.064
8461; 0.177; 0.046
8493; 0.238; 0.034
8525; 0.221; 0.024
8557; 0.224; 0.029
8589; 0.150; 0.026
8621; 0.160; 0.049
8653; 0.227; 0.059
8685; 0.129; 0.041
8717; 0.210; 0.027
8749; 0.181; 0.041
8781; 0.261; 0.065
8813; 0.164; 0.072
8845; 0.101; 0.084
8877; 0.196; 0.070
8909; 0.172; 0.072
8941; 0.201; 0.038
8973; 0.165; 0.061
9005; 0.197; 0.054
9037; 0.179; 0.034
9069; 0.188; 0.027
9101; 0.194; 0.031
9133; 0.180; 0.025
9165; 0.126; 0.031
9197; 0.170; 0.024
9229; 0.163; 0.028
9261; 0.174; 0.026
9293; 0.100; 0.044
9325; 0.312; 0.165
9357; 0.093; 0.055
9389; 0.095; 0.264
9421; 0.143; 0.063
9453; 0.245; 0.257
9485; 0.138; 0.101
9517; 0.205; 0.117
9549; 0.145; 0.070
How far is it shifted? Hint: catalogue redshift 1.019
